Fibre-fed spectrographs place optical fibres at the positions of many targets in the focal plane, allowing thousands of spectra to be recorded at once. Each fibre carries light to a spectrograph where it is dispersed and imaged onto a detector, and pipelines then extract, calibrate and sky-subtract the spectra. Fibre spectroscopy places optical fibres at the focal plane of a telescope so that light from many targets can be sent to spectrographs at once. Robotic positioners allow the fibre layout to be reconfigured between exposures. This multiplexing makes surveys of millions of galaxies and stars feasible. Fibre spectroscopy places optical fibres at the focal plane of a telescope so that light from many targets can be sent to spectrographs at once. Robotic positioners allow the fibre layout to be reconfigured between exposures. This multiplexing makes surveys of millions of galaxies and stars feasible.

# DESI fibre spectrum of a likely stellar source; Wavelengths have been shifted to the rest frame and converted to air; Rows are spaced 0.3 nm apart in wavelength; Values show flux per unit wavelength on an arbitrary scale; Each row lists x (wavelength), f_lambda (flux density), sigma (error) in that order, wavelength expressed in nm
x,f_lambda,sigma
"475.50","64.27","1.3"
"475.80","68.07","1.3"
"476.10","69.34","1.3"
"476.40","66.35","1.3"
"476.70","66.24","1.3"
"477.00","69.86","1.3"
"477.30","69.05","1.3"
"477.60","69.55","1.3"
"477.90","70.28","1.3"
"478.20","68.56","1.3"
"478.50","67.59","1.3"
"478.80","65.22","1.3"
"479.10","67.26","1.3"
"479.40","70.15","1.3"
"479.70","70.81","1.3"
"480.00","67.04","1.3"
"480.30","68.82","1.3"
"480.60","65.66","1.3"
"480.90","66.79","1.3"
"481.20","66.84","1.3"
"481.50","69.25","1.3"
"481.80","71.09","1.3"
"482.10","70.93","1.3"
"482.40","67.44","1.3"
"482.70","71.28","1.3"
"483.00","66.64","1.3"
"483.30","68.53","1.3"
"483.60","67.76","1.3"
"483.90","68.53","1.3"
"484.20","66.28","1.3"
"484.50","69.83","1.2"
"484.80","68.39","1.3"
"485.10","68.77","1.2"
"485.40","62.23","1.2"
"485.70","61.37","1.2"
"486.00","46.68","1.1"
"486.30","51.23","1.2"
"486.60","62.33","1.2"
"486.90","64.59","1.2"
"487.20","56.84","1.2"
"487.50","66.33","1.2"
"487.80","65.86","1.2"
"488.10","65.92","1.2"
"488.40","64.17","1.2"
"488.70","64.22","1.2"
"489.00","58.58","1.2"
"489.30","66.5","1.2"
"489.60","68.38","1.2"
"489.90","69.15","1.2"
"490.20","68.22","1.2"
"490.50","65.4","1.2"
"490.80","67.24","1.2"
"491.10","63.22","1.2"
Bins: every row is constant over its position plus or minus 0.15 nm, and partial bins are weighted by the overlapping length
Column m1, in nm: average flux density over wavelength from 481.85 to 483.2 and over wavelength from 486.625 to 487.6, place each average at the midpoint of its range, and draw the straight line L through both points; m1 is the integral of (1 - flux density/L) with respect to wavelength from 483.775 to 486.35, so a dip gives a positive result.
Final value 0.10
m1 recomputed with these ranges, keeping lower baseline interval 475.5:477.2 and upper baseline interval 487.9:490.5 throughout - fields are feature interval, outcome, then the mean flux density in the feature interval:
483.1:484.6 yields -0.036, 68.1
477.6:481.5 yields -0.050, 68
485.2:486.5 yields 0.197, 56.2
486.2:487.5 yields 0.120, 59.9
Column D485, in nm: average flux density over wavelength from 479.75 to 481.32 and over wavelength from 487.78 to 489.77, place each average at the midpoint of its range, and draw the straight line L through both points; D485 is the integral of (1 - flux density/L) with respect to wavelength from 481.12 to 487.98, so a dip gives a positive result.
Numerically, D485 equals 0.10 nm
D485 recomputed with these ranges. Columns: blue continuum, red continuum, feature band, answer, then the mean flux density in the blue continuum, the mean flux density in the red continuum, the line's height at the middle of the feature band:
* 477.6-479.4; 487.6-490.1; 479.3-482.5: -0.05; 68.1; 65.4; 67.5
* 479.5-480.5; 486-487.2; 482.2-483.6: -0.10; 68.8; 57.5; 63.8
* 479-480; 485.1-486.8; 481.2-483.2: -0.15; 69.2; 58.1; 64.5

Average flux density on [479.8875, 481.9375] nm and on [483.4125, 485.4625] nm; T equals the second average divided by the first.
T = 1.0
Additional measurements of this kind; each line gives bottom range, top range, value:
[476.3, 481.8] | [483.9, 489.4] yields 0.92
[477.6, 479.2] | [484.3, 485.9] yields 0.96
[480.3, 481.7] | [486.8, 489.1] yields 0.94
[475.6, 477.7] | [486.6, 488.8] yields 0.94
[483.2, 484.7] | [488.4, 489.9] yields 0.95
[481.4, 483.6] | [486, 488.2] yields 0.88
